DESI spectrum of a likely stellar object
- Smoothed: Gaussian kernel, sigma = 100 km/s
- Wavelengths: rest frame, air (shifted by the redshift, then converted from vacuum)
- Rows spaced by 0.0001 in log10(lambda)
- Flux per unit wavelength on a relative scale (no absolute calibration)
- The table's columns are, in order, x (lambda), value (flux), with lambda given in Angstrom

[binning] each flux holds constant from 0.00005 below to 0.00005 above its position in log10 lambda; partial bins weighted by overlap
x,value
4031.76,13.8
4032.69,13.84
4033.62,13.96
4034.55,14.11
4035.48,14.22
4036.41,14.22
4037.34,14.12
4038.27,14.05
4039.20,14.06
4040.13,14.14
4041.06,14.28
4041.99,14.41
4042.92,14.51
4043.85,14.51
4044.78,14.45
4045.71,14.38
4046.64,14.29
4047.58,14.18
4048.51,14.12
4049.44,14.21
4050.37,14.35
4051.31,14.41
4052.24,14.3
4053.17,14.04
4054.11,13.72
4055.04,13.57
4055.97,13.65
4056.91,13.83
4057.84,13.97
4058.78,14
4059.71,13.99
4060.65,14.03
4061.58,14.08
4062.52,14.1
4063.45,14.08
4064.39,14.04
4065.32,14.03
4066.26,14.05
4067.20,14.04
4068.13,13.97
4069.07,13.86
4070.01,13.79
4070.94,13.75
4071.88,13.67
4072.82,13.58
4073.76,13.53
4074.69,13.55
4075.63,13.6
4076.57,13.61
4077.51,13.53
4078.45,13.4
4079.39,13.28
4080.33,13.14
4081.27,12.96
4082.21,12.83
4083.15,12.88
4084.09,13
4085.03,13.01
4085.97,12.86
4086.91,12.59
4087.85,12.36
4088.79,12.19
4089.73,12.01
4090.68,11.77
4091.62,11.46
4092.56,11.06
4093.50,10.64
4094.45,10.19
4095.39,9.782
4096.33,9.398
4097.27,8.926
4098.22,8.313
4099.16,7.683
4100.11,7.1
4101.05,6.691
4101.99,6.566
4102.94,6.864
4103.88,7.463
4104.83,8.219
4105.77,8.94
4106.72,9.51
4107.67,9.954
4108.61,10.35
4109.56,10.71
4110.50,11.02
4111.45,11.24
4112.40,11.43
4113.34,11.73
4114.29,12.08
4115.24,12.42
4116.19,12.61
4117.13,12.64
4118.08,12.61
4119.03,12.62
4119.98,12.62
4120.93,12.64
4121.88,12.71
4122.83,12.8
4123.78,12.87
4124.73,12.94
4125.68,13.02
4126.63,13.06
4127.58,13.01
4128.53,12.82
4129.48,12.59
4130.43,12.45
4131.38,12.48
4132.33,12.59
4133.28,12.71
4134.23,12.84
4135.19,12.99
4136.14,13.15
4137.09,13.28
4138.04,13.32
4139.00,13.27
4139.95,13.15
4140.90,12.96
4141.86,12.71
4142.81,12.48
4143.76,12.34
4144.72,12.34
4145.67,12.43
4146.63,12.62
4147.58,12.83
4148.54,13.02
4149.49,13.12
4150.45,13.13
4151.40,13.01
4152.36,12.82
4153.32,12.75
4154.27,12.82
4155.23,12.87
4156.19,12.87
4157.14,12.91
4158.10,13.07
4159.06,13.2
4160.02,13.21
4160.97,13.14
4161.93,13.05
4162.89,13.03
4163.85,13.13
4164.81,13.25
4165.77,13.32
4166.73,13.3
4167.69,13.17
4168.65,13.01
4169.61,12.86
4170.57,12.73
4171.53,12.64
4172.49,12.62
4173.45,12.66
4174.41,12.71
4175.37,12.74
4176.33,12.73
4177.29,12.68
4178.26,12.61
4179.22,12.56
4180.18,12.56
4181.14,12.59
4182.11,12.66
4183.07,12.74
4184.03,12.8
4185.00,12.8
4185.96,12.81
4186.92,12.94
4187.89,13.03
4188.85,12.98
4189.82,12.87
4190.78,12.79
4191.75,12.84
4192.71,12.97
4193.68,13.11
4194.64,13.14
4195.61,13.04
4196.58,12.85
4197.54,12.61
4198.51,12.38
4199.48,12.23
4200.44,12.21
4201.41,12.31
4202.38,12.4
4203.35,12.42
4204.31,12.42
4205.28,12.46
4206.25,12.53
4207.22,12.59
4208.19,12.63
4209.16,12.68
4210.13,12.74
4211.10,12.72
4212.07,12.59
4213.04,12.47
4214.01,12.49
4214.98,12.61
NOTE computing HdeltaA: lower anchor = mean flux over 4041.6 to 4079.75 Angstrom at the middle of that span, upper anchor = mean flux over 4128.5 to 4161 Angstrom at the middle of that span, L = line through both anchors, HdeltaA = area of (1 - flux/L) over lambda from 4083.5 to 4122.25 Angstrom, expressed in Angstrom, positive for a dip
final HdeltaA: 7.9 Angstrom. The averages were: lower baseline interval 14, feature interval 10.7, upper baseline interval 12.9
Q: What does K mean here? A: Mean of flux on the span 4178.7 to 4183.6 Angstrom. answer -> 12.6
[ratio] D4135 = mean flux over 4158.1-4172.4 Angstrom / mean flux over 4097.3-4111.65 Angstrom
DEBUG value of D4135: 1.5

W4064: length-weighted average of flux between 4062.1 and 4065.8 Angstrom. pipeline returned 14.1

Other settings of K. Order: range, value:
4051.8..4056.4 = 13.9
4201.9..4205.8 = 12.4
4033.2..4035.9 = 14.1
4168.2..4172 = 12.8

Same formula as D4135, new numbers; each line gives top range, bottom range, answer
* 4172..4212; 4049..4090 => 0.93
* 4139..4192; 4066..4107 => 1.12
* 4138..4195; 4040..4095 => 0.96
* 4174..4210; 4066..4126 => 1.09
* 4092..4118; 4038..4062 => 0.69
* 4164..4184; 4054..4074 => 0.92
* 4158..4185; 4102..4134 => 1.11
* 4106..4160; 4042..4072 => 0.89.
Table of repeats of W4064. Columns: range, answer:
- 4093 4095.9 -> 10.2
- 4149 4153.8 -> 13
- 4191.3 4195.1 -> 13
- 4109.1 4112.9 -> 11.1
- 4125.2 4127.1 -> 13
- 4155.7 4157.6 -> 12.9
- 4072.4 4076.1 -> 13.6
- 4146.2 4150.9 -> 12.9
